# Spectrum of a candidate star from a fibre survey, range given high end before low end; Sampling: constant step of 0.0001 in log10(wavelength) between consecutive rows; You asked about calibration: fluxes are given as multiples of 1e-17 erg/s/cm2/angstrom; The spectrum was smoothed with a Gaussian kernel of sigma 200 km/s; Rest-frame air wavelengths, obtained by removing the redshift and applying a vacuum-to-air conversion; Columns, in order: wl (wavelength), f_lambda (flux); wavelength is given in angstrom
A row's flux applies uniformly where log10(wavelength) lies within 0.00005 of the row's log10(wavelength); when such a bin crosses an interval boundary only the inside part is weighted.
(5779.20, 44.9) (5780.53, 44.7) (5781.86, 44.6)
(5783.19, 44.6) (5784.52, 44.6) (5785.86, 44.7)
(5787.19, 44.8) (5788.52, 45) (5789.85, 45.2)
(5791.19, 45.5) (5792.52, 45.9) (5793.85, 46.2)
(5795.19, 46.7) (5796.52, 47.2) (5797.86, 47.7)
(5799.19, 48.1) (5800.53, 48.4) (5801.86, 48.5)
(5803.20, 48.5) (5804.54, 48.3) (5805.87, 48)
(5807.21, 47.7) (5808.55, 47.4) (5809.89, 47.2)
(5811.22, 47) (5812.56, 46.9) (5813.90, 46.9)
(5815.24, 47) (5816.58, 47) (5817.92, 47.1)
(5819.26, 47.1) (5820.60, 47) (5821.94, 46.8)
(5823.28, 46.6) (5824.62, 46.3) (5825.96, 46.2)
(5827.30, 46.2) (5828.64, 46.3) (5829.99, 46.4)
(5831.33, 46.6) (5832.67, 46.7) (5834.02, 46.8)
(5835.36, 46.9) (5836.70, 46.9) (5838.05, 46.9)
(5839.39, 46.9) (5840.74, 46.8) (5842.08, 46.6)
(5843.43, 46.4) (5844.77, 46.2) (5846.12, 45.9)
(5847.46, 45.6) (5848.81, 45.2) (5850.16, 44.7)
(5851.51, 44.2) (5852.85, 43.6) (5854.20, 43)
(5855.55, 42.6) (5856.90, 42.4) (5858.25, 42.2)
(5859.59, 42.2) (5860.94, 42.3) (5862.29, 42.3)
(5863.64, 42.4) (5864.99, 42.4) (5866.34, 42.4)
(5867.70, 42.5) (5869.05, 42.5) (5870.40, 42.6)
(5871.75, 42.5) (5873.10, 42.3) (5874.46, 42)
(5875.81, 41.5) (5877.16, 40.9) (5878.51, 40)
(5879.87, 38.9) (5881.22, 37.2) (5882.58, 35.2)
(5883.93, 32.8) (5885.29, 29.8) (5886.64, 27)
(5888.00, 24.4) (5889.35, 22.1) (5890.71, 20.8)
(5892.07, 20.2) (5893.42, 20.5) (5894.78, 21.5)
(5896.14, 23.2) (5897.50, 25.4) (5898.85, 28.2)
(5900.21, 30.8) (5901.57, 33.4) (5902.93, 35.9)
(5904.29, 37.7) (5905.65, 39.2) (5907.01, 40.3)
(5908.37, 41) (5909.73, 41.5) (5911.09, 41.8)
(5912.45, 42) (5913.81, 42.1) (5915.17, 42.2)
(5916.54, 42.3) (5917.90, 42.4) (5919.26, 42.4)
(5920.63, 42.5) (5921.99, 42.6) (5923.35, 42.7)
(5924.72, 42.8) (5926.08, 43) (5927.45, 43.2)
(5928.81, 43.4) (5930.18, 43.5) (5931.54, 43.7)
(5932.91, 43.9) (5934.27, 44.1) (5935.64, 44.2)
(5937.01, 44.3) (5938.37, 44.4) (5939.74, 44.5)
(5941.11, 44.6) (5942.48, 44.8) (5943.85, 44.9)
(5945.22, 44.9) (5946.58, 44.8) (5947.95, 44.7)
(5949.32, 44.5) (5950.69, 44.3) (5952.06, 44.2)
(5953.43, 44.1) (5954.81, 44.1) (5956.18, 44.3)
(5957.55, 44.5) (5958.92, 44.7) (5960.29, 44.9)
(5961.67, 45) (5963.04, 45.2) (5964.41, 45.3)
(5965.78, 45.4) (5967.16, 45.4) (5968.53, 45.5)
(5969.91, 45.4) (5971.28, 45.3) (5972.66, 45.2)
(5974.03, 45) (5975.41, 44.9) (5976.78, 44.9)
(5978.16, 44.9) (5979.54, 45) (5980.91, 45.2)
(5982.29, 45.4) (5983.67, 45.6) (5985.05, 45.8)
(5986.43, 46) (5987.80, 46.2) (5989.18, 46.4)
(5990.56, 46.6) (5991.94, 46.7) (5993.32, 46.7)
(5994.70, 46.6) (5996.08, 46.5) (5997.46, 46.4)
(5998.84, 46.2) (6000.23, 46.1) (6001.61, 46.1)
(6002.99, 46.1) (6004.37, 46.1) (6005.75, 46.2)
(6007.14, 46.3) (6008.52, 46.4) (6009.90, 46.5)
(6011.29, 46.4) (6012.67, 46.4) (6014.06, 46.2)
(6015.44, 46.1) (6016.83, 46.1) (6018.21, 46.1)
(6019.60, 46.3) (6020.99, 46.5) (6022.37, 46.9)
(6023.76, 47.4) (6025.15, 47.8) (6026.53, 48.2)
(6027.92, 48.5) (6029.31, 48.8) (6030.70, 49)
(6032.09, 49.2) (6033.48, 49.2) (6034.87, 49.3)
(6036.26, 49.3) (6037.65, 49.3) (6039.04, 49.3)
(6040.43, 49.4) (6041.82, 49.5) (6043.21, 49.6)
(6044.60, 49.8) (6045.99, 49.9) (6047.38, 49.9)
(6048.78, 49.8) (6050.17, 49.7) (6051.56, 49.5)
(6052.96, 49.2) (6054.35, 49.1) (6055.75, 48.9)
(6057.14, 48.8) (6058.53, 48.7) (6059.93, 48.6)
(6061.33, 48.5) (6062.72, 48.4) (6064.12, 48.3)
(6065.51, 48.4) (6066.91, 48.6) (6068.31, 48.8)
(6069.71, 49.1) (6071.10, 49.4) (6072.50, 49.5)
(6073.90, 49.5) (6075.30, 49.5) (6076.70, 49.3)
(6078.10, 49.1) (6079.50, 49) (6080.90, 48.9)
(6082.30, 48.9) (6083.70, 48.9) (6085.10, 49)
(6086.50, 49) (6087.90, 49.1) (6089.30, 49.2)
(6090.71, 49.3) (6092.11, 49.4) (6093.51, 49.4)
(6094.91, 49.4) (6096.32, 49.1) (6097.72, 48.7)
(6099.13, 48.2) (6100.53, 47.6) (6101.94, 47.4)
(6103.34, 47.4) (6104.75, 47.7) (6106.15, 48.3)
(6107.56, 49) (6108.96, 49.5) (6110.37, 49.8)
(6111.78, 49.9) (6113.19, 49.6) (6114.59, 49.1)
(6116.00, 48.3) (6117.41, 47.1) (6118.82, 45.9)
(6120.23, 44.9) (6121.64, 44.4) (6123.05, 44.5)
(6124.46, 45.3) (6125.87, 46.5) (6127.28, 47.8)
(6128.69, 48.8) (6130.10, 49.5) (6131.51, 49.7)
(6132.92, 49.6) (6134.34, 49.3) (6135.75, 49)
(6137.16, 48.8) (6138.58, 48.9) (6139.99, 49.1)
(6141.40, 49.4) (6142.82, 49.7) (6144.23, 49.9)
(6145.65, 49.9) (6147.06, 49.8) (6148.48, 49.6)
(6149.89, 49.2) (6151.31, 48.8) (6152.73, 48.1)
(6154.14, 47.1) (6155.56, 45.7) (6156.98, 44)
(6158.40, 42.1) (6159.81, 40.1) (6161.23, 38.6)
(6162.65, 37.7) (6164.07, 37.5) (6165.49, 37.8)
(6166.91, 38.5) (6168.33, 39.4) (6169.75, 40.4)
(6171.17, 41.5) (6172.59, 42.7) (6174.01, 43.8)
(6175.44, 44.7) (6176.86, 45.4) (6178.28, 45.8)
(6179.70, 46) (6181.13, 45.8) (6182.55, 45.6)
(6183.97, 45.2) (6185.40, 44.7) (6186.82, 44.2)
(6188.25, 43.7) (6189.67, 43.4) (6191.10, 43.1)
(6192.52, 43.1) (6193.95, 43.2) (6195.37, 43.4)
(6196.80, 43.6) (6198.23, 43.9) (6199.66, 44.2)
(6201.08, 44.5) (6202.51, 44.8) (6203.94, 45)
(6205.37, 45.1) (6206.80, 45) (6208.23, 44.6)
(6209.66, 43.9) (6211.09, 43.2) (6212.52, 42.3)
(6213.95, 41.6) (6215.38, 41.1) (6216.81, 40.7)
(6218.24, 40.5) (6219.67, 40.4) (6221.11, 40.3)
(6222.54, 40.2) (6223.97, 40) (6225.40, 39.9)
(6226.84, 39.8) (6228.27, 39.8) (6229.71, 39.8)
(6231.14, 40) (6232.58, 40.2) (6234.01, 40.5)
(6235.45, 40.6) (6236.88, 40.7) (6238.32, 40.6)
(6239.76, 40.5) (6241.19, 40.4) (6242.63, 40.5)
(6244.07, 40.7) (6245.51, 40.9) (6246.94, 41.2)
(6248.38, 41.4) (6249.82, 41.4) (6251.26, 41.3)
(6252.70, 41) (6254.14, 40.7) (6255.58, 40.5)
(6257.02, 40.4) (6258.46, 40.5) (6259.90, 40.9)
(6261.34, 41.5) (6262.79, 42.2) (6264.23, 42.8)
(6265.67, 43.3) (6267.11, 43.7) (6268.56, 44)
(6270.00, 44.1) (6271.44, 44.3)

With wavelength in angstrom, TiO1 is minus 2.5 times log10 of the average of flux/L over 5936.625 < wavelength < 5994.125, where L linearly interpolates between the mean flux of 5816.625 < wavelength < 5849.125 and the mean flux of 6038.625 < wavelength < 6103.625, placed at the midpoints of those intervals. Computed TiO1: 0.07 mag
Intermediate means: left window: 46.5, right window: 49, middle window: 45.1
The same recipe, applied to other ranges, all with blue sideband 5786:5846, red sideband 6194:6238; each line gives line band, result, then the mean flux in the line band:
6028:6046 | -0.12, 49.3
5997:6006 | -0.04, 46.2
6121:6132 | -0.10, 47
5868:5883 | 0.14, 40.7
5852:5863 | 0.09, 42.6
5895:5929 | 0.18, 38.6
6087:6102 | -0.13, 48.8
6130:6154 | -0.15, 49.3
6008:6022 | -0.05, 46.3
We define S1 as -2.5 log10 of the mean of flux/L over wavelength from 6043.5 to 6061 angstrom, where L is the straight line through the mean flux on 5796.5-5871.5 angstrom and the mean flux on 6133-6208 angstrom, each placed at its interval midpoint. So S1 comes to -0.10 mag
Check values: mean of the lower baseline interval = 45.7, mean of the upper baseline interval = 44.8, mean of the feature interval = 49.3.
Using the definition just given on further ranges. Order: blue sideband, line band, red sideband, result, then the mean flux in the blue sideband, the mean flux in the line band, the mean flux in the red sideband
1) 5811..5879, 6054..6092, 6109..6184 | -0.07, 44.8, 49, 46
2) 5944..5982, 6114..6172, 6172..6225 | -0.05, 44.9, 45.9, 43.5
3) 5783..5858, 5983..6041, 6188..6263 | -0.07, 46.3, 47.1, 41.7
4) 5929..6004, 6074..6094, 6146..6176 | -0.12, 45.1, 49.2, 43.3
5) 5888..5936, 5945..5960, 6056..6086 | -0.12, 36.8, 44.5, 48.9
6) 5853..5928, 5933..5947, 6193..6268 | -0.17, 37.5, 44.5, 41.7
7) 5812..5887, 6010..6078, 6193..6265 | -0.14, 43.6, 48.5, 41.6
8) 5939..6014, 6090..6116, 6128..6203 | -0.08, 45.5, 48.8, 45.1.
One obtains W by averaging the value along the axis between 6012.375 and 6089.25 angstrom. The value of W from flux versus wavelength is 48.7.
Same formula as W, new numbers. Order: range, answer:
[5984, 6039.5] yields 47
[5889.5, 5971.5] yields 40.5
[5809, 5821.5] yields 47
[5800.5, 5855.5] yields 46.5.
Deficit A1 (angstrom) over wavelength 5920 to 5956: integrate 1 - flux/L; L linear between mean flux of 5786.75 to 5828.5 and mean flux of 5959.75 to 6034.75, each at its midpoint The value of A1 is 2.0 angstrom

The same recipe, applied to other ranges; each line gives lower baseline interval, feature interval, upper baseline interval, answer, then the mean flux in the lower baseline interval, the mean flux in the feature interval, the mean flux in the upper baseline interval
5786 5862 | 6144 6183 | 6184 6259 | -1.4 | 46.1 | 44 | 41.9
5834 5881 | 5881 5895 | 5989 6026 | 5.7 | 43.6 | 26.3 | 46.5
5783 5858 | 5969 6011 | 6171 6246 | -1.2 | 46.3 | 45.9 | 42.6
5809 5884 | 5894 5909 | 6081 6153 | 4.3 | 44.3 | 32.3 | 48.5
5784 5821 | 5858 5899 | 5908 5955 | 9.2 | 46.8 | 34.8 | 43.4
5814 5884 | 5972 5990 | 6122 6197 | -0.3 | 44.1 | 45.4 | 45.3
